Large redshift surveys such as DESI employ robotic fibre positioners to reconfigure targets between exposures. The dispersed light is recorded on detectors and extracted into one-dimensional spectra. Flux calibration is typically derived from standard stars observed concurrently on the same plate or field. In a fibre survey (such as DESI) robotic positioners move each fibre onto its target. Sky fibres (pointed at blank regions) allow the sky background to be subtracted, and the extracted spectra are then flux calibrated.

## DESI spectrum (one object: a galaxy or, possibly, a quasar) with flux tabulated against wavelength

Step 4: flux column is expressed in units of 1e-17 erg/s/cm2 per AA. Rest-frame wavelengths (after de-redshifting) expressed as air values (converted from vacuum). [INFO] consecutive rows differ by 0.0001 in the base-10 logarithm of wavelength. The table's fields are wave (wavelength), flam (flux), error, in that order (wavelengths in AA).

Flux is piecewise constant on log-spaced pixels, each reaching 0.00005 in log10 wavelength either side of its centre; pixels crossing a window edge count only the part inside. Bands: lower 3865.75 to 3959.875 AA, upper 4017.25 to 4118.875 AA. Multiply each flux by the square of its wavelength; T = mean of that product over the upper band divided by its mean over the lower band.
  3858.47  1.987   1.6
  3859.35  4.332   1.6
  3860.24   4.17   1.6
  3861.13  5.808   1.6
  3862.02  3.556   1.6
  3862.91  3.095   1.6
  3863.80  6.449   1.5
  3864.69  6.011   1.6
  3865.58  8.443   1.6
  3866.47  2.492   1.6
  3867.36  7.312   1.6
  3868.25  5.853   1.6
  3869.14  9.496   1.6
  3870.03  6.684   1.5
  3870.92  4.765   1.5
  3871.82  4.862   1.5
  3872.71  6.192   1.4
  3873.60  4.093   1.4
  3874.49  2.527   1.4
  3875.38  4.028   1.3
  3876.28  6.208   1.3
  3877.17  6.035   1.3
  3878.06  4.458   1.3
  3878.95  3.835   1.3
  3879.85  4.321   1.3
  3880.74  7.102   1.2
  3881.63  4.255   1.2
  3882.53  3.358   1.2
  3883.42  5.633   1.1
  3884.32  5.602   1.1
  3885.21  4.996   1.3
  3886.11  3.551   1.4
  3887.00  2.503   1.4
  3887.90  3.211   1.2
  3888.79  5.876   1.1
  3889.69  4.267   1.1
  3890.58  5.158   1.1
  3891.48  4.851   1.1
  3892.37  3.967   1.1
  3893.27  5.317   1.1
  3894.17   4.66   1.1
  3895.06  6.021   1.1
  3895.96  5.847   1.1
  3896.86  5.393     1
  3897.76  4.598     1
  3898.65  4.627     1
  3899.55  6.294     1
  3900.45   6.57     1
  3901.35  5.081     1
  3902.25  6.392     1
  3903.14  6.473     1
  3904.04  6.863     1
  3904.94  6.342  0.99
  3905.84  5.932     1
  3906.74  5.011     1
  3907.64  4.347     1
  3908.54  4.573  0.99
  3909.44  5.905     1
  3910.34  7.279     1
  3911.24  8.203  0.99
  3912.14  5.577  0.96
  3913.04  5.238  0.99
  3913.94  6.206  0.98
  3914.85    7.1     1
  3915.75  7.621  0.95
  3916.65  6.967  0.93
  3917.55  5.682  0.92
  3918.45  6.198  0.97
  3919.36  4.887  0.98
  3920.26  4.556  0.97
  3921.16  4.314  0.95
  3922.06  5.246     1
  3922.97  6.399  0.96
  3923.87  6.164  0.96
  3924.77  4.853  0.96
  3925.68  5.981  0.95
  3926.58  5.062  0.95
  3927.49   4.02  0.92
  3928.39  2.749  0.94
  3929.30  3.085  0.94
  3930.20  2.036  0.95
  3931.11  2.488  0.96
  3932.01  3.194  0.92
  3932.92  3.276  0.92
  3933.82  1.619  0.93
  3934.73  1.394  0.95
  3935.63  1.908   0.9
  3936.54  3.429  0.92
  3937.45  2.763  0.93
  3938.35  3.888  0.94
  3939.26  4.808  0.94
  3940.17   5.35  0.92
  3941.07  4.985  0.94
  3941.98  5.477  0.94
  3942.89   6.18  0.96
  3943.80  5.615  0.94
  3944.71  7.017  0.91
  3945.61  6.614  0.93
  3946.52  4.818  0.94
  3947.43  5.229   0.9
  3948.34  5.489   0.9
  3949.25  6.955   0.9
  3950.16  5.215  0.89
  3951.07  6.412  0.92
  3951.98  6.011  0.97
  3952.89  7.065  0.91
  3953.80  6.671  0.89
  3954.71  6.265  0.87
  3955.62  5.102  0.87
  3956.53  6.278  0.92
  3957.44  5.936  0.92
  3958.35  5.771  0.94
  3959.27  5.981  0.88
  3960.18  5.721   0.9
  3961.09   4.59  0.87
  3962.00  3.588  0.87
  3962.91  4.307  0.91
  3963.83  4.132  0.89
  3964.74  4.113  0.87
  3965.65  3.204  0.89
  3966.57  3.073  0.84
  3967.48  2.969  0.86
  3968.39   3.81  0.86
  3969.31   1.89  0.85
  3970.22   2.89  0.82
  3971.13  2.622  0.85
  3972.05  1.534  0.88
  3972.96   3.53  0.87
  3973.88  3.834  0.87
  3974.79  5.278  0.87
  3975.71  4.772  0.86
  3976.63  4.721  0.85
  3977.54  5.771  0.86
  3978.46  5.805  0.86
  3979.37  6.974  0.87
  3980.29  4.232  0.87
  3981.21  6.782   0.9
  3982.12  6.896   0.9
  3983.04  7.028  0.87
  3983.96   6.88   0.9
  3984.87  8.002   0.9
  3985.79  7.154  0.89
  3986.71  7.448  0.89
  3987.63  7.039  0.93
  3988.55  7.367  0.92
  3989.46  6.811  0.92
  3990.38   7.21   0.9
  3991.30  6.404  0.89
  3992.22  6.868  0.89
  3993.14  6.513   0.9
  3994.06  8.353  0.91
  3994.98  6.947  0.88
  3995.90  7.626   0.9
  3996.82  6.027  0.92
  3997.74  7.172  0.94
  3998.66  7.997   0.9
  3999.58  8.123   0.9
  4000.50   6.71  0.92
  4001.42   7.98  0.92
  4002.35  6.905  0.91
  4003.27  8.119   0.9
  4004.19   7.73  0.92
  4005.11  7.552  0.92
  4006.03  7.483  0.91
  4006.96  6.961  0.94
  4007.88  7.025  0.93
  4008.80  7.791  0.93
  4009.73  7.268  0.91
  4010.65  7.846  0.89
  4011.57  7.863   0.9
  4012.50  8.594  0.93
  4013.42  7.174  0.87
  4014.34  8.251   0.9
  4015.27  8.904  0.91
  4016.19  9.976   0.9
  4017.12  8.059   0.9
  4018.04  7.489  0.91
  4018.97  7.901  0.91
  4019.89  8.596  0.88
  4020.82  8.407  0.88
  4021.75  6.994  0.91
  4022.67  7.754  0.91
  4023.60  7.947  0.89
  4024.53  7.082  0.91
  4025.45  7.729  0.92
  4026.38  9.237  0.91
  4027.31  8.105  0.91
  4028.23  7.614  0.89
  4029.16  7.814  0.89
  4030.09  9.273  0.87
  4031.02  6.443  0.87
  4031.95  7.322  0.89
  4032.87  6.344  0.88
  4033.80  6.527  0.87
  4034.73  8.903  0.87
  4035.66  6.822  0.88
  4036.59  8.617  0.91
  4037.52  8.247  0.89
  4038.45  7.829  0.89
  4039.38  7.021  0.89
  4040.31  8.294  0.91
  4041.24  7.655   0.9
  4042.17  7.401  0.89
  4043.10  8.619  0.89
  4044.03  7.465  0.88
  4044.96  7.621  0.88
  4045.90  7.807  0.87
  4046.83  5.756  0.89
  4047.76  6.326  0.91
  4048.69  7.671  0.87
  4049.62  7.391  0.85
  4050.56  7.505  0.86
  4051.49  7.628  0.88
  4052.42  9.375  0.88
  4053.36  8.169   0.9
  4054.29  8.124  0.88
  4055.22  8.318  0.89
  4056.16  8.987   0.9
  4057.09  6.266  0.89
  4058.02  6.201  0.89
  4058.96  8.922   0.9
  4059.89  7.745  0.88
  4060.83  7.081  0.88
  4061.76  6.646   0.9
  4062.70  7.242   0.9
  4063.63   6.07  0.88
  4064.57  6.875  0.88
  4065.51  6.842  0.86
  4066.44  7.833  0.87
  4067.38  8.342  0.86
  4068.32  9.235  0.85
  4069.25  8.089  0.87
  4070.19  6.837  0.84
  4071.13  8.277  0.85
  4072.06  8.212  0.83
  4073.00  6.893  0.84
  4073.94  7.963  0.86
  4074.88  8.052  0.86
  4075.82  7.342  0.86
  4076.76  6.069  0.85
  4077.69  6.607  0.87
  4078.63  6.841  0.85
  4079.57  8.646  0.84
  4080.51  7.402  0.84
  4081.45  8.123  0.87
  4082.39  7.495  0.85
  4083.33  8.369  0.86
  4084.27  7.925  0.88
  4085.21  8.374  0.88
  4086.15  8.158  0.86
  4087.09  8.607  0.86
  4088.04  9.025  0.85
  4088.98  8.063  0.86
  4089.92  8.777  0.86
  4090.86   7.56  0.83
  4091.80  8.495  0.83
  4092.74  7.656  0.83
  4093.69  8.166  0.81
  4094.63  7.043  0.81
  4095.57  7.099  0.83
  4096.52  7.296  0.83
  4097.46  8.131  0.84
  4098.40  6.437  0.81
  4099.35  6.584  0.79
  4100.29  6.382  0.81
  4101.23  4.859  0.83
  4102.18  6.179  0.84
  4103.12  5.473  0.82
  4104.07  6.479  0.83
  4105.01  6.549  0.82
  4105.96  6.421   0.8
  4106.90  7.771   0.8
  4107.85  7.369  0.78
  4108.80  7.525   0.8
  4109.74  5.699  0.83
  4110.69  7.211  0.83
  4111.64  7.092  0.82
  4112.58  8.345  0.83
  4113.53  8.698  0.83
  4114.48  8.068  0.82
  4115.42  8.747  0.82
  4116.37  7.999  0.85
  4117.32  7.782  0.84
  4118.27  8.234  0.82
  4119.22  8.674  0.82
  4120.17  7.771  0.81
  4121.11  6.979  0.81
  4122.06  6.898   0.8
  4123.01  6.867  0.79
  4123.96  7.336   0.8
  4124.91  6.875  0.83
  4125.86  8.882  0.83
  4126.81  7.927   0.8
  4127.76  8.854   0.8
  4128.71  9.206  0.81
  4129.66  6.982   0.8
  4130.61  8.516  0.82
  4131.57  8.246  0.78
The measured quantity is 1.6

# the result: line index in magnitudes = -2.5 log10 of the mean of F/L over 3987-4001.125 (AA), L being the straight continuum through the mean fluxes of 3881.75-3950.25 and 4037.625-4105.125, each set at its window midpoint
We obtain -0.14 mag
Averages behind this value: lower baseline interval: 5.03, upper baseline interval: 7.52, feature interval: 7.16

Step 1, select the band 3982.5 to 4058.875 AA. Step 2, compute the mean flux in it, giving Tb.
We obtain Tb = 7.61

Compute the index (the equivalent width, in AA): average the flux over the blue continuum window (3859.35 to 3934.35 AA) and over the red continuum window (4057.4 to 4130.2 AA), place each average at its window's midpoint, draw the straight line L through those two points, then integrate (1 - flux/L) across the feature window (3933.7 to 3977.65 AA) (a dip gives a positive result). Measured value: 9.1 AA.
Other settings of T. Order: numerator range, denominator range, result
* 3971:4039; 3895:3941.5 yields 1.50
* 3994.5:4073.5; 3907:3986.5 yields 1.60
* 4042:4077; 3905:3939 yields 1.71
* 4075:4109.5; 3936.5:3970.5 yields 1.57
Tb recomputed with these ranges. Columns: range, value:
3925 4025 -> 5.85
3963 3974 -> 3.15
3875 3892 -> 4.7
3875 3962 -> 5.14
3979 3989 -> 6.89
